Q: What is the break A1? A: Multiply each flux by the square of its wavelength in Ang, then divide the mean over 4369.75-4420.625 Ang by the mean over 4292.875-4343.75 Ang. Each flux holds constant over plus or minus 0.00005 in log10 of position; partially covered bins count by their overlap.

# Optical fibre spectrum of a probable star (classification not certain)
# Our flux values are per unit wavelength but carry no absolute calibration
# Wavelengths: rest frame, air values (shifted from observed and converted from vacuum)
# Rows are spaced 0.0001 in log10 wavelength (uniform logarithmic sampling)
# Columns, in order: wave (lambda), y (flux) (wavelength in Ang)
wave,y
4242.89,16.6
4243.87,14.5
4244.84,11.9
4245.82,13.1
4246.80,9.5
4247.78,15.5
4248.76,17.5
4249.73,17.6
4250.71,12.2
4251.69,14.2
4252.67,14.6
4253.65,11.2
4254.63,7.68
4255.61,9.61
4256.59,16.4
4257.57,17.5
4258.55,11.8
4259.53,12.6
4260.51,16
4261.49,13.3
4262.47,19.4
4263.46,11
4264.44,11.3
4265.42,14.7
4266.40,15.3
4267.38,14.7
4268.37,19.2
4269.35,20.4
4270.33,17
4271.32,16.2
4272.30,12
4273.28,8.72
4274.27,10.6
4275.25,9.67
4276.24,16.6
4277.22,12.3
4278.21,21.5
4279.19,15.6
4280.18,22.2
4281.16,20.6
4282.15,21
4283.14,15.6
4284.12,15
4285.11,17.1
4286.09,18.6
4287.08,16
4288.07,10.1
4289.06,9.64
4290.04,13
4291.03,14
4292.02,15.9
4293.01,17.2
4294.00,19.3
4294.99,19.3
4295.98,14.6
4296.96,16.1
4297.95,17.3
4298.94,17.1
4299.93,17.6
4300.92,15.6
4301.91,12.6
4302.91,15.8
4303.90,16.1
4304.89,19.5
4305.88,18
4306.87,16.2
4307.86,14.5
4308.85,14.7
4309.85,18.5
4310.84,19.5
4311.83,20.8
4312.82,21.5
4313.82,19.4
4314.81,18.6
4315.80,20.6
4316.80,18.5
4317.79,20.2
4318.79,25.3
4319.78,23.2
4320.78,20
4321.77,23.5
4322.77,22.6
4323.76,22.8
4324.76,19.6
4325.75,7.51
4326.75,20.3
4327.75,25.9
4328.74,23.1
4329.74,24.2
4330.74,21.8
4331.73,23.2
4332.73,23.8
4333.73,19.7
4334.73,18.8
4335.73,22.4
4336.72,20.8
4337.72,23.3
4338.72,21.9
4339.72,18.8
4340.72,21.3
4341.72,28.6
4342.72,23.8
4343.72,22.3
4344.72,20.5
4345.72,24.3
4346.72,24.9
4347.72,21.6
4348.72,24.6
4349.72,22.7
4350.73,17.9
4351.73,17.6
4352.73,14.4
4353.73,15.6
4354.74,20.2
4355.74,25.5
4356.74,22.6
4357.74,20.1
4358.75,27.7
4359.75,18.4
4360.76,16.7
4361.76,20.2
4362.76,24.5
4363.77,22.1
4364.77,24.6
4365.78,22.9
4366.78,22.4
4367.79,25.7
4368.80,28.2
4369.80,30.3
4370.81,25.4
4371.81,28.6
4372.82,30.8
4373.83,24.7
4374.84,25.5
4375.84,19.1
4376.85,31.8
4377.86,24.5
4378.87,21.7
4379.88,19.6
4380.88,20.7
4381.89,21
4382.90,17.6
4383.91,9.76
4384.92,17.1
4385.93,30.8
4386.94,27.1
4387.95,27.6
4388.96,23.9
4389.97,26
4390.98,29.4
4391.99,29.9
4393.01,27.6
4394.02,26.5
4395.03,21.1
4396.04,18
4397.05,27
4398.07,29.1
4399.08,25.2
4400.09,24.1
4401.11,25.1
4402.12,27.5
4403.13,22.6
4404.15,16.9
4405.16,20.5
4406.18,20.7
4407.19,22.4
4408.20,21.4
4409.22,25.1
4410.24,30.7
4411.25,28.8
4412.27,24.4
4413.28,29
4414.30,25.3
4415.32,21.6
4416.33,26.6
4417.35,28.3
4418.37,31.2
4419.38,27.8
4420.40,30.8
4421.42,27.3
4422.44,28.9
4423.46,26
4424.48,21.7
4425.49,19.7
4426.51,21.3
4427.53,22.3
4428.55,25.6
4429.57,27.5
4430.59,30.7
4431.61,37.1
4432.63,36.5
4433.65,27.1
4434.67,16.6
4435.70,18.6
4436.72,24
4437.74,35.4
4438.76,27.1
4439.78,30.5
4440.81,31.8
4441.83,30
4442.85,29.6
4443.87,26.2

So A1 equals 1.3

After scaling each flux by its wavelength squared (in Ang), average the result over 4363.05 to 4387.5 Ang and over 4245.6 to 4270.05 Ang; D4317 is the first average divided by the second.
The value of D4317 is 1.76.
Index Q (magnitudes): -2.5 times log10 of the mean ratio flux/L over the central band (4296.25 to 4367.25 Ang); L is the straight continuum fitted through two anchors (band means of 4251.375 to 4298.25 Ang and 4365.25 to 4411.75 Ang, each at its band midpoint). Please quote -0.04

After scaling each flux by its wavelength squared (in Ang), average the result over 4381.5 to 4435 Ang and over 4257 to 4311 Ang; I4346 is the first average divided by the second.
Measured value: 1.7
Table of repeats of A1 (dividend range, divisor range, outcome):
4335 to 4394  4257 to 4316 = 1.49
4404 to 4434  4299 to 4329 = 1.45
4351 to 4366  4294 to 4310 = 1.29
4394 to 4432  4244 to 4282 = 1.87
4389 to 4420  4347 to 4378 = 1.12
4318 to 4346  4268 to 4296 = 1.41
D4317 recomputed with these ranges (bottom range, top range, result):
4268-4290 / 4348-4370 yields 1.46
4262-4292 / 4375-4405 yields 1.63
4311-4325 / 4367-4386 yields 1.15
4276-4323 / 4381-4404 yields 1.42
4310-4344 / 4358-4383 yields 1.14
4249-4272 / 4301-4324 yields 1.35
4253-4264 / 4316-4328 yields 1.60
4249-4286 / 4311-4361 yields 1.46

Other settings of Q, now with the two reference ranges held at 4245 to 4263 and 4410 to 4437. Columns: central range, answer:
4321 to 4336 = -0.10 mag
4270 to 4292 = 0.05 mag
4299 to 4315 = 0.02 mag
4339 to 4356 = -0.03 mag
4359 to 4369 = -0.02 mag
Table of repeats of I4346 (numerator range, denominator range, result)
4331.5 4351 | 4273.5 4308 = 1.43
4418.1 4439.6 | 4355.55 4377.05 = 1.13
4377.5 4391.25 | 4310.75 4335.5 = 1.10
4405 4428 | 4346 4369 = 1.20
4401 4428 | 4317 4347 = 1.18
